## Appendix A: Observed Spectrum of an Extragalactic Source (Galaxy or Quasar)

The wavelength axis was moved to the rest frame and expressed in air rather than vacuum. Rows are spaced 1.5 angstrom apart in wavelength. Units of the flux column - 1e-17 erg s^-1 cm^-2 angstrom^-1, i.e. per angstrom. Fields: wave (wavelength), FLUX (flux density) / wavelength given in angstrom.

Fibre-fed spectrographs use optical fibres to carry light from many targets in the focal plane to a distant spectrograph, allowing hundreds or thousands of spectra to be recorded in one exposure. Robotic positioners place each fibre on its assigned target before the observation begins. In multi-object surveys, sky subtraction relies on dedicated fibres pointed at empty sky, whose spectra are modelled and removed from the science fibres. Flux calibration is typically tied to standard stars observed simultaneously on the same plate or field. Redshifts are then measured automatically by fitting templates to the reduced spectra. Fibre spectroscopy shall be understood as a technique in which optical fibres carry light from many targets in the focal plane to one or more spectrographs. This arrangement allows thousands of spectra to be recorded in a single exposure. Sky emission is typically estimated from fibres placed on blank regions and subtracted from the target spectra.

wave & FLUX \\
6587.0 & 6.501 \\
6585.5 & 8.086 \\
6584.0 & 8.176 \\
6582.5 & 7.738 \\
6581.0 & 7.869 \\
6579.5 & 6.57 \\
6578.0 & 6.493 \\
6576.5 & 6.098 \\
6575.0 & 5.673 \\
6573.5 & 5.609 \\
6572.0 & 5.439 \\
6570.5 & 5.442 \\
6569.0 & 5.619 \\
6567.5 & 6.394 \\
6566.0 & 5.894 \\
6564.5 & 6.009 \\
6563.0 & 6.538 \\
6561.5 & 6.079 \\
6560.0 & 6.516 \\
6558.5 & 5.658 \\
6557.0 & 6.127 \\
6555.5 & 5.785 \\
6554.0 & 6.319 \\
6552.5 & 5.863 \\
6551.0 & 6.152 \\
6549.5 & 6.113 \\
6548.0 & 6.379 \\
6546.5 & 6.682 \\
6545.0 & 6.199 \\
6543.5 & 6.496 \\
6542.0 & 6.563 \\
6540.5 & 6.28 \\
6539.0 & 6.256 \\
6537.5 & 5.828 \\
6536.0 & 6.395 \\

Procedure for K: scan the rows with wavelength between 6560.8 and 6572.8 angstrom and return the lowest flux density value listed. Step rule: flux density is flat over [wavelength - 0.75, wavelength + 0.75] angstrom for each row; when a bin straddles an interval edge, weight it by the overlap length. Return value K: 5.439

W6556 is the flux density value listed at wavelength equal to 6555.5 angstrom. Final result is 5.785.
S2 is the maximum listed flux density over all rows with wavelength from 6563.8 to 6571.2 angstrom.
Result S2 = 6.394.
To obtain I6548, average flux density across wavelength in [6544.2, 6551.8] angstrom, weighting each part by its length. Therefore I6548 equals 6.3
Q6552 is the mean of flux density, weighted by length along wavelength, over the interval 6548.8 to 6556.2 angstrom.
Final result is 6.05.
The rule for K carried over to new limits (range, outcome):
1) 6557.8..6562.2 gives 5.658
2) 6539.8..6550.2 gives 6.113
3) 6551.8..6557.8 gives 5.785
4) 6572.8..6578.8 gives 5.609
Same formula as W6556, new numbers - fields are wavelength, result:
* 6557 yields 6.127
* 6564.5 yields 6.009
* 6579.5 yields 6.57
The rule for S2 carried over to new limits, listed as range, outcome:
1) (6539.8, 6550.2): 6.682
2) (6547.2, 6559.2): 6.379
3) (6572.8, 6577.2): 6.098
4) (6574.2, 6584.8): 8.176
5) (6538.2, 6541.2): 6.28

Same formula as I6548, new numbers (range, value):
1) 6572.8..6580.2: 6.09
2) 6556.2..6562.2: 6.09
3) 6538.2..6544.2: 6.39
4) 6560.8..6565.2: 6.21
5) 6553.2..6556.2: 6.05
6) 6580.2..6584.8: 7.91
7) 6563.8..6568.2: 6.1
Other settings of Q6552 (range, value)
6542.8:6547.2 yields 6.46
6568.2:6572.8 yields 5.51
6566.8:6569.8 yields 5.99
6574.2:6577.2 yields 5.88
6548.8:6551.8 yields 6.13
